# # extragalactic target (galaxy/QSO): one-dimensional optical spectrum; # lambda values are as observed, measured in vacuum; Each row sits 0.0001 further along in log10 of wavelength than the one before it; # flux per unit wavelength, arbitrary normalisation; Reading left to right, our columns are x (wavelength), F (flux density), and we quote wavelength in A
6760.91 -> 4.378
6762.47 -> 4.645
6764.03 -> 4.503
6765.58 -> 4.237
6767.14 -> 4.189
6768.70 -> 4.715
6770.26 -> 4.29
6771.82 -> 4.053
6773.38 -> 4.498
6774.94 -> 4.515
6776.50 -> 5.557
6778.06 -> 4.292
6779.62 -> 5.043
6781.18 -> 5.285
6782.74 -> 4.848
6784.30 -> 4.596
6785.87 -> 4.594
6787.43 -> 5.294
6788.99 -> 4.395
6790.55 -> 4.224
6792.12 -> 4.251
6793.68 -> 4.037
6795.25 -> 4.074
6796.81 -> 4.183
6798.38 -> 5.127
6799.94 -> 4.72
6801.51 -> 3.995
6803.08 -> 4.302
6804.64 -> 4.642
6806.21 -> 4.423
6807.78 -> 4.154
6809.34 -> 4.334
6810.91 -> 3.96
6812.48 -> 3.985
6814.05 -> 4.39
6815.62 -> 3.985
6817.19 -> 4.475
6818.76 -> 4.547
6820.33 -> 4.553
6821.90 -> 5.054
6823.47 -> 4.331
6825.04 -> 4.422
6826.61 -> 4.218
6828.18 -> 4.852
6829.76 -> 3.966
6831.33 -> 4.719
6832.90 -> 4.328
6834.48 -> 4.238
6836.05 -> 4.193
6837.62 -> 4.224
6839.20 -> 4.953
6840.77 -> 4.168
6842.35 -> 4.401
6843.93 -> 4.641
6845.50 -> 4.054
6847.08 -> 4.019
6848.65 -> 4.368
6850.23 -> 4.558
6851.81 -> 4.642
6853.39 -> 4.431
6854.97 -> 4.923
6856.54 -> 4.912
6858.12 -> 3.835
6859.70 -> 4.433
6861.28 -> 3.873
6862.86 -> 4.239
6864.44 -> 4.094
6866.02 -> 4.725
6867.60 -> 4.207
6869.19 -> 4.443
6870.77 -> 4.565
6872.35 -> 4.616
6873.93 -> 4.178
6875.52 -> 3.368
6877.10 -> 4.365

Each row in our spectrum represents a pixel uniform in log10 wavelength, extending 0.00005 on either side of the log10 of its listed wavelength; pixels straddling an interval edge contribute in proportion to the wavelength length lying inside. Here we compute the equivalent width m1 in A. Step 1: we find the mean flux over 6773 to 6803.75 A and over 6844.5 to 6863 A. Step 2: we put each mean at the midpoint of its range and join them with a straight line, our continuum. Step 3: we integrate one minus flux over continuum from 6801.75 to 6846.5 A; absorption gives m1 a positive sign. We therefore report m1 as 1.0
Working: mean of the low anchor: 4.59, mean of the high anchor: 4.37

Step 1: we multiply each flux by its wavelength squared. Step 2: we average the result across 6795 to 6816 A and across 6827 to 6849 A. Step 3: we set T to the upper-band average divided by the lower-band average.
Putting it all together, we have 1.02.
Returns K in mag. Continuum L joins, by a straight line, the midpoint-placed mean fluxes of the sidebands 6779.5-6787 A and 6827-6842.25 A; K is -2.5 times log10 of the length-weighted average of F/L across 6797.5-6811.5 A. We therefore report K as 0.065 mag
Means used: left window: 4.88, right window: 4.4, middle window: 4.41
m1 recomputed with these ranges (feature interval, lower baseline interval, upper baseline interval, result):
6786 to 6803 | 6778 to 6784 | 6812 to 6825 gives 1.1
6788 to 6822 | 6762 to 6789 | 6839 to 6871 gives 1.5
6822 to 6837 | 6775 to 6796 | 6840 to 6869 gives 0.2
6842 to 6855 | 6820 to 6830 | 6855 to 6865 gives -0.2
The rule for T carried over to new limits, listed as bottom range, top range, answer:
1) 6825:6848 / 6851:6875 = 1.02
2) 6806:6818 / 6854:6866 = 1.05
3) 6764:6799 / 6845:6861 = 0.99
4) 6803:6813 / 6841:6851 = 1.03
